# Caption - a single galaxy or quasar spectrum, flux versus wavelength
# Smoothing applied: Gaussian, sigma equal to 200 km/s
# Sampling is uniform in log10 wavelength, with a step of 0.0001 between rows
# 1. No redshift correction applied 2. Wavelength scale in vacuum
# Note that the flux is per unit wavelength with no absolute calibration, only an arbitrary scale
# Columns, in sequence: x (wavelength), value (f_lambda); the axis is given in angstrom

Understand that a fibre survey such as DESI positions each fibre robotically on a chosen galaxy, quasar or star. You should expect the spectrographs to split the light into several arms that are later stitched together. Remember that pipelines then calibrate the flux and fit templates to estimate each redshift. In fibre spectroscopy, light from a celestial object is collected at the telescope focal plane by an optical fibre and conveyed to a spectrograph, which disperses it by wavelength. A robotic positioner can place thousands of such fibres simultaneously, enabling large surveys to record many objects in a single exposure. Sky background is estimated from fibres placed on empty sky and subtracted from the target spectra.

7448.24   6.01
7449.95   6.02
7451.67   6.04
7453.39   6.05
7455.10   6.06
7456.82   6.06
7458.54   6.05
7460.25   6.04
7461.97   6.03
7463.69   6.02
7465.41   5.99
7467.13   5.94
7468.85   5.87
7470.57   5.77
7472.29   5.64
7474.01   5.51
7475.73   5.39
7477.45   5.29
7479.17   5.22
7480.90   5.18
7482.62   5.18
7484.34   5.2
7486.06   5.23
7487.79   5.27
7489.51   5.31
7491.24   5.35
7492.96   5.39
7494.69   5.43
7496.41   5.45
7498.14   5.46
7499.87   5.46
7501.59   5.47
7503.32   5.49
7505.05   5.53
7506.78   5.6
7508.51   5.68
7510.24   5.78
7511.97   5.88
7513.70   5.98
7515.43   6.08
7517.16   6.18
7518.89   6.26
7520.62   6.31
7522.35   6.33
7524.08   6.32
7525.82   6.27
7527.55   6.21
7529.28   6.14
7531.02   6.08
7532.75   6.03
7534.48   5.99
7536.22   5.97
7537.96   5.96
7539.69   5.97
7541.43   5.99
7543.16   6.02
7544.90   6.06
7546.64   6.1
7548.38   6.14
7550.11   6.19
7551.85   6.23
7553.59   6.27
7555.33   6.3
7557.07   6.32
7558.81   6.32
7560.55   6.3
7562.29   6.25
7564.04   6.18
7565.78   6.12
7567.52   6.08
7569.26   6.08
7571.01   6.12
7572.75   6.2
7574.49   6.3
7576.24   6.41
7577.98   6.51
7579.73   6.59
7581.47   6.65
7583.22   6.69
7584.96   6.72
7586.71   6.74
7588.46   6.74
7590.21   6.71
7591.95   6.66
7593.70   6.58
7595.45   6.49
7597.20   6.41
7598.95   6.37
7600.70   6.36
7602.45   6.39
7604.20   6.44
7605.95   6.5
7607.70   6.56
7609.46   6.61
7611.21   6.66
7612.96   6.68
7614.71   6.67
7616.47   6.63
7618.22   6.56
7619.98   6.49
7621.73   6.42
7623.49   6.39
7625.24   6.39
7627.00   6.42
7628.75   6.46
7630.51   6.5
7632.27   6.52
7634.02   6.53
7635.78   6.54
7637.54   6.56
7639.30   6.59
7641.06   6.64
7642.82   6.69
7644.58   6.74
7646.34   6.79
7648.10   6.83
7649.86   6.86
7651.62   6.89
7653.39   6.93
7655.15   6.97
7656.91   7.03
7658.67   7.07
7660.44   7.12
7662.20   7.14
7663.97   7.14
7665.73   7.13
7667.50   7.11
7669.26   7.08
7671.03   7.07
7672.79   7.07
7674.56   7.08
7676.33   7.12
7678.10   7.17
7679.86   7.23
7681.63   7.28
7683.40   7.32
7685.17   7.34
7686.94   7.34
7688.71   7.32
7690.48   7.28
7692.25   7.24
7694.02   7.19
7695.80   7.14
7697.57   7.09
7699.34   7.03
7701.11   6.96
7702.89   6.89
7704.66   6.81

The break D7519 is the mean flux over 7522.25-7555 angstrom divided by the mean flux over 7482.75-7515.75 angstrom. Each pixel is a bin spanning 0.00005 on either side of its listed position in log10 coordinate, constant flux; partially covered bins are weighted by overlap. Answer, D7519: 1.11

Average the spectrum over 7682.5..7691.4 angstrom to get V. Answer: 7.32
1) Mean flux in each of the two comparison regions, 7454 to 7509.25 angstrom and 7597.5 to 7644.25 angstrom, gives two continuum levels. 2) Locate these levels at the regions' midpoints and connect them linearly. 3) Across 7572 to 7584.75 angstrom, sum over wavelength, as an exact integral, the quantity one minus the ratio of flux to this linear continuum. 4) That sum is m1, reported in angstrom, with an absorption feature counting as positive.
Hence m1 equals -0.5 angstrom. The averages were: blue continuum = 5.58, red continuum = 6.52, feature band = 6.5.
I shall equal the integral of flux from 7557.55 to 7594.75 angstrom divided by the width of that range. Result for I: 6.43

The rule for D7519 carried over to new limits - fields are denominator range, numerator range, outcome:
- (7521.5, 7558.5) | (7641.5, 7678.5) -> 1.14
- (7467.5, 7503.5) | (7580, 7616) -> 1.22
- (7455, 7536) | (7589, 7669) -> 1.16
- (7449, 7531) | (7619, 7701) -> 1.20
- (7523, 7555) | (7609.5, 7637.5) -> 1.07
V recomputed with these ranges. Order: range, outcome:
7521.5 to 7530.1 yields 6.26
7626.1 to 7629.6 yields 6.44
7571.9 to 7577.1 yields 6.3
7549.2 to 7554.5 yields 6.24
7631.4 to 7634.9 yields 6.54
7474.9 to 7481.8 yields 5.27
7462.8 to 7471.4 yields 5.92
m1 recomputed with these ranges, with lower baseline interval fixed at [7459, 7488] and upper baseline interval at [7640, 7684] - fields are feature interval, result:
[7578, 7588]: -0.39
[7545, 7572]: 0.15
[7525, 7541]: -0.07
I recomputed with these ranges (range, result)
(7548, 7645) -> 6.46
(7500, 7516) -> 5.7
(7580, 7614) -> 6.58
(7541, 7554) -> 6.13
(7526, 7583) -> 6.2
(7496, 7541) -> 5.92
